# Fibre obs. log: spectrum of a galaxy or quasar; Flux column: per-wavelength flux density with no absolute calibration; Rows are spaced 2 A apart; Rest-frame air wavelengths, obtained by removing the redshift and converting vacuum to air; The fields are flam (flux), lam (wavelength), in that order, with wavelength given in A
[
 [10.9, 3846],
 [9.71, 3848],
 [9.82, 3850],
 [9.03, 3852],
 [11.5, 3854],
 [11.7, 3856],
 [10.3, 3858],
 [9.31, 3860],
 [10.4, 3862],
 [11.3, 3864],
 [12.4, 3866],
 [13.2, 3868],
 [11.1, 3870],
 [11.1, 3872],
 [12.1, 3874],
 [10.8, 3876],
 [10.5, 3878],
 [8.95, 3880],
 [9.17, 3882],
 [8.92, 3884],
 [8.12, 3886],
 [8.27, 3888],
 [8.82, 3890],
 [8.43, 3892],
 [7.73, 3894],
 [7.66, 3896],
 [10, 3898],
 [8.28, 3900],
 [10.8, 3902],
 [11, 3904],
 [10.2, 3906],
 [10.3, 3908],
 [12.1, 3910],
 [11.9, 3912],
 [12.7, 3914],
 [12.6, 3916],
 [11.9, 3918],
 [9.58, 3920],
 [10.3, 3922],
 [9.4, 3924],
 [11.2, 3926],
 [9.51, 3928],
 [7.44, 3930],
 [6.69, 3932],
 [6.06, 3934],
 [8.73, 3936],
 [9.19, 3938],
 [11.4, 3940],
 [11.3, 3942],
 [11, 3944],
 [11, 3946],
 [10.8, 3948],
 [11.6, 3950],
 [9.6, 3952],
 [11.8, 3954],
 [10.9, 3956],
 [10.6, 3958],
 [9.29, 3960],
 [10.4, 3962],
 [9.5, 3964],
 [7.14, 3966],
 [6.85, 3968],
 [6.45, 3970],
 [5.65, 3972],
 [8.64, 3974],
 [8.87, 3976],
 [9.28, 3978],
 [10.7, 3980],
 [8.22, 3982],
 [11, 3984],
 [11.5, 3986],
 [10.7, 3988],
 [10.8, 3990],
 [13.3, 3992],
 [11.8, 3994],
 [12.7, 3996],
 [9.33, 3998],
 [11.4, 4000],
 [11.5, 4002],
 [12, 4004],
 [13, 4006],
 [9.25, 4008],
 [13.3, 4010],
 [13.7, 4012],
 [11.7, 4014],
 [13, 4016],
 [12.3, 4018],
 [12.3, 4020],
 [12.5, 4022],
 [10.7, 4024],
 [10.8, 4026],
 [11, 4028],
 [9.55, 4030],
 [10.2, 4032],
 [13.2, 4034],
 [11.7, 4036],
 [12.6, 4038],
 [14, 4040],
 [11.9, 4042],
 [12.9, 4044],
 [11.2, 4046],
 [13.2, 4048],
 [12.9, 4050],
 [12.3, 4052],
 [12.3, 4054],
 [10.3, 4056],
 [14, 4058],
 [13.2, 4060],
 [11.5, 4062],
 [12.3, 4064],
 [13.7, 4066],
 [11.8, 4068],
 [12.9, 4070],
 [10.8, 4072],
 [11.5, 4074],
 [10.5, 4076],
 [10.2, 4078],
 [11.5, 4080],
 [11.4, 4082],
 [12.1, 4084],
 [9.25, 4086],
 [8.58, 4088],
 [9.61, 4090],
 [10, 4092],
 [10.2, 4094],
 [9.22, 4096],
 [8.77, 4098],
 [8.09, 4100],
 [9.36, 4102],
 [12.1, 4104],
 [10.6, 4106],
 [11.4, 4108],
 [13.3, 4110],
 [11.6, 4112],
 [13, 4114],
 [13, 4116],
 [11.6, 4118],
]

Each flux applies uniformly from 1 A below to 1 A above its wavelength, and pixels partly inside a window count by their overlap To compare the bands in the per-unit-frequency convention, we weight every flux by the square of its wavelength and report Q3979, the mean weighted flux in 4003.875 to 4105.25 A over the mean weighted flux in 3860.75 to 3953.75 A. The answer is 1.22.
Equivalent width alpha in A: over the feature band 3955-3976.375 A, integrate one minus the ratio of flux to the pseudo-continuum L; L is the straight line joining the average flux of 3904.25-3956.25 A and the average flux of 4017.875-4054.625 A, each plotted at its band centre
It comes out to 4.6 A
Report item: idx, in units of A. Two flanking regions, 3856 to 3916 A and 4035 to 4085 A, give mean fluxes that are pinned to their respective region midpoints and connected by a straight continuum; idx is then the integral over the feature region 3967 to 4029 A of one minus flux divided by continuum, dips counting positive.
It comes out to 3.7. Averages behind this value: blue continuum 10.3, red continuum 12.1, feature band 10.8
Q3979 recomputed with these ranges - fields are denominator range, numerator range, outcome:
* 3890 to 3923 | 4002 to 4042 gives 1.23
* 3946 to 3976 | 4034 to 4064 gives 1.40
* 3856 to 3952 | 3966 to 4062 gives 1.17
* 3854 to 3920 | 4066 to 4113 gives 1.14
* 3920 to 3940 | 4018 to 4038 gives 1.35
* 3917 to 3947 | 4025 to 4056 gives 1.31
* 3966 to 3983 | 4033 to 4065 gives 1.61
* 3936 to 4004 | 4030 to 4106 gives 1.17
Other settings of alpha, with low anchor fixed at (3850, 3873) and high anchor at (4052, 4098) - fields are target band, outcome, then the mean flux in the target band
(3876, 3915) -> 4.6 A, 9.71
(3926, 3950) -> 3.3 A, 9.54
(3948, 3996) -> 5.4 A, 9.85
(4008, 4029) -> -1.6 A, 12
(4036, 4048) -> -1.5 A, 12.5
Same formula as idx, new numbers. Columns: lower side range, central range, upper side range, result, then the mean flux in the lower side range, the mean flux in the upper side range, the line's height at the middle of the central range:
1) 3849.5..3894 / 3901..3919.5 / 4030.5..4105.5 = -1.8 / 10.2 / 11.4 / 10.4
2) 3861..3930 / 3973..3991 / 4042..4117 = 1.4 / 10.3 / 11.4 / 10.8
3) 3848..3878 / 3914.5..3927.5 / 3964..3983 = -2.0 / 10.9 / 8.06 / 9.43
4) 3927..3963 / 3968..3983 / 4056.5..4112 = 2.9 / 9.85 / 11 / 10.1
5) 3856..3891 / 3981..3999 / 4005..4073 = 0.9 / 10.3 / 12.1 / 11.6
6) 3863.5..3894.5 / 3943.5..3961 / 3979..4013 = 0.3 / 10.1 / 11.4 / 10.9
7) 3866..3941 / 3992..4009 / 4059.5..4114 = -1.6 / 9.93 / 11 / 10.5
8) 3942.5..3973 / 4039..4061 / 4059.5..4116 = -4.1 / 9.53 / 11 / 10.6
